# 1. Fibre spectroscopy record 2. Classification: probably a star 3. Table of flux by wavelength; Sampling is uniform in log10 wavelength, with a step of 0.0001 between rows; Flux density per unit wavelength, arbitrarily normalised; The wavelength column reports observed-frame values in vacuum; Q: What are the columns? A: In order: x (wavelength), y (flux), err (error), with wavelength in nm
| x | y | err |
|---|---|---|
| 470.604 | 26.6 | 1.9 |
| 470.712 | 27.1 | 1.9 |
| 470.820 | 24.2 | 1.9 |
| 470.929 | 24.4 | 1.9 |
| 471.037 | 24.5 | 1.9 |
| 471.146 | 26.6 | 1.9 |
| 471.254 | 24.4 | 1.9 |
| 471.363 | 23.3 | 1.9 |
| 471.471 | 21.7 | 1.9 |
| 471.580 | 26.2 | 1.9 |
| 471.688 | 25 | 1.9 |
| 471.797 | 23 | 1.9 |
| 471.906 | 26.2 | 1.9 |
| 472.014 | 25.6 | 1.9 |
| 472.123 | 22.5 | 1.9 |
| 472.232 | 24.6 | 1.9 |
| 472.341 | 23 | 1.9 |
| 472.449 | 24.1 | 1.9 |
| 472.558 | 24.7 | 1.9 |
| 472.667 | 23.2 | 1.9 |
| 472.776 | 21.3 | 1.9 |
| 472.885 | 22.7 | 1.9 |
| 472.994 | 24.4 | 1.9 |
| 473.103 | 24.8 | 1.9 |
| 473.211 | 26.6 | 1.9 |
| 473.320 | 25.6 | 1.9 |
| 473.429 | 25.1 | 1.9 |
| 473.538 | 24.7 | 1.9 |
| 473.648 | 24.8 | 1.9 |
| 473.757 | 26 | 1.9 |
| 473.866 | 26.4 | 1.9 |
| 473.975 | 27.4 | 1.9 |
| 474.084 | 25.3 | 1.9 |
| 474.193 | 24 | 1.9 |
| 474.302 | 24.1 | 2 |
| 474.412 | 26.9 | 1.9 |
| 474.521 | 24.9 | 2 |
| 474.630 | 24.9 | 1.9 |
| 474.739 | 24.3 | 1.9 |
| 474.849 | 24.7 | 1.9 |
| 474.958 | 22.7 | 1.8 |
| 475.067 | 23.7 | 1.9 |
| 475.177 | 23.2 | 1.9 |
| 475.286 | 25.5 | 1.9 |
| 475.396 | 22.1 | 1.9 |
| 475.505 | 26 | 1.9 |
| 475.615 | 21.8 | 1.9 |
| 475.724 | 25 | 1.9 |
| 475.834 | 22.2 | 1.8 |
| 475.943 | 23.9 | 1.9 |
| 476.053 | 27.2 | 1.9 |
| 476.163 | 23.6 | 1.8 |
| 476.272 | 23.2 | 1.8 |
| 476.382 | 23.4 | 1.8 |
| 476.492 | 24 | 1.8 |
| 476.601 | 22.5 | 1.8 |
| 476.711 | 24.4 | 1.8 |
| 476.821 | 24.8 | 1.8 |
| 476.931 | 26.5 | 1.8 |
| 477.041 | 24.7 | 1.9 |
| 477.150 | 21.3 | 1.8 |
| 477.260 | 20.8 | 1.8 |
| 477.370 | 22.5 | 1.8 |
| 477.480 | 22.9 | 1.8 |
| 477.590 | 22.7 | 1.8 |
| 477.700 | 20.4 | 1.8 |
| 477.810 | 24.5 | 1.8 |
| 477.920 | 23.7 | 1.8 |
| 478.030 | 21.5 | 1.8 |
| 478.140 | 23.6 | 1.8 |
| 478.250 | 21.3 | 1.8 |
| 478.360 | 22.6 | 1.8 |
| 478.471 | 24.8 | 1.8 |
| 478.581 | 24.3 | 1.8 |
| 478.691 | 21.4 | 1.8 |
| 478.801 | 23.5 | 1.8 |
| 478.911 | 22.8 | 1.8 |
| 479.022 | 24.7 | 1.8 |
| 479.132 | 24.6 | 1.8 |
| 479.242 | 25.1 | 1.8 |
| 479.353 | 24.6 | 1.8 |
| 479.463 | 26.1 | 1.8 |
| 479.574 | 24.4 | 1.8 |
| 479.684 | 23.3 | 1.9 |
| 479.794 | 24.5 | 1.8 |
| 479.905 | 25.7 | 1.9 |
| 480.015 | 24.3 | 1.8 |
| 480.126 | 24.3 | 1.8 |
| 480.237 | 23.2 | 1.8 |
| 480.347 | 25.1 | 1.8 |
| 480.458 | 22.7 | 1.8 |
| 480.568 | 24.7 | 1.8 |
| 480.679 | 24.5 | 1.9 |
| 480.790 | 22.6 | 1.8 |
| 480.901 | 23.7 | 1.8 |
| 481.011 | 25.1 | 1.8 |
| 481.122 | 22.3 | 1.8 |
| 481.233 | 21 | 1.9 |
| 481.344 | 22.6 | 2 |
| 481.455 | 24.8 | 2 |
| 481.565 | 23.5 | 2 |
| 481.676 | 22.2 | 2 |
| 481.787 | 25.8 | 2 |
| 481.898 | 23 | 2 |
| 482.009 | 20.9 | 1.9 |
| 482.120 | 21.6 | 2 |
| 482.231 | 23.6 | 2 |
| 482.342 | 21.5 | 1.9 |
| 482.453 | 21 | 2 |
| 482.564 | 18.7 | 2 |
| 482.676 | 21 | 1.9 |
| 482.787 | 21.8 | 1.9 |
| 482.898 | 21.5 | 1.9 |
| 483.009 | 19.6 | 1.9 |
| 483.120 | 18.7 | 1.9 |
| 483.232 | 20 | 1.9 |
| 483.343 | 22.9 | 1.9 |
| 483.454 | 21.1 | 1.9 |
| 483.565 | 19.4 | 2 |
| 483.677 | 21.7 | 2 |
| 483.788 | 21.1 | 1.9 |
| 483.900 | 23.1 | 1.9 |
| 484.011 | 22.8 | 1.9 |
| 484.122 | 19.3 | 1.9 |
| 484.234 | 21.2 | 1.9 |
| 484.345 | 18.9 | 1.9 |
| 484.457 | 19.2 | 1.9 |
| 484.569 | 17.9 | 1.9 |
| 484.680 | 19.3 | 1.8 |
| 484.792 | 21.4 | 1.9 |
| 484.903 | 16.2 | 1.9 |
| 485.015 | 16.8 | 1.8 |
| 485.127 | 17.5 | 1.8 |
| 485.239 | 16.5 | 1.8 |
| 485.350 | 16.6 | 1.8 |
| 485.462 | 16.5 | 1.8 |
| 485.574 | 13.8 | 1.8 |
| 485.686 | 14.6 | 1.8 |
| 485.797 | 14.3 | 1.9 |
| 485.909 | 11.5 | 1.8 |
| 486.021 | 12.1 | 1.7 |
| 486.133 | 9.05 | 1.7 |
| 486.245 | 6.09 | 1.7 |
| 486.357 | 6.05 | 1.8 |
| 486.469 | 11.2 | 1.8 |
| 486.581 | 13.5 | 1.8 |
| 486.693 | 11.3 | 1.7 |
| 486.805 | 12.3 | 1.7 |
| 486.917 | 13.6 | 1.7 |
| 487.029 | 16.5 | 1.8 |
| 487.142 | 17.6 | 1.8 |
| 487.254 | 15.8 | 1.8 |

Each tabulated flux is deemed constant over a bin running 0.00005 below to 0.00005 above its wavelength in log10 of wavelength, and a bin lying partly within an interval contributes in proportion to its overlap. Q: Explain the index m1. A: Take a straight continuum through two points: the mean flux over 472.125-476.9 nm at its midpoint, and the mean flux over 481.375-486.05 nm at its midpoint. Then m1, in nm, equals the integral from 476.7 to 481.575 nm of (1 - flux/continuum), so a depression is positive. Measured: -0.36 nm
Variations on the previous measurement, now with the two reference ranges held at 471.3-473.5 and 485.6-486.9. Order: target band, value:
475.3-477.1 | -0.30 nm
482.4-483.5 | -0.49 nm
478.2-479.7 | -0.48 nm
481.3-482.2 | -0.44 nm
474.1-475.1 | -0.11 nm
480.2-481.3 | -0.48 nm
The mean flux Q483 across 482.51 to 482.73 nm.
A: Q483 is 19.8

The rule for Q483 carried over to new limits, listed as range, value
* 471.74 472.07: 24.9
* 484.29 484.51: 19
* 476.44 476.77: 23.7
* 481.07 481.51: 22.7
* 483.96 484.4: 20.5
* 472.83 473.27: 24.7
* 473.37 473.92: 25.4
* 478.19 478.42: 22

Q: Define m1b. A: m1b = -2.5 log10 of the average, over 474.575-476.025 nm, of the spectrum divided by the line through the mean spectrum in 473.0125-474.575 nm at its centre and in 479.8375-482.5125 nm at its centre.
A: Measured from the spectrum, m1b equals 0.05 mag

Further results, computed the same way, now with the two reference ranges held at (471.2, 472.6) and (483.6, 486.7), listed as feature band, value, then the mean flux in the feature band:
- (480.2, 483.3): -0.22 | 22.4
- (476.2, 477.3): -0.12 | 23.6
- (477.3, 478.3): -0.10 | 22.5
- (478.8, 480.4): -0.25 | 24.4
